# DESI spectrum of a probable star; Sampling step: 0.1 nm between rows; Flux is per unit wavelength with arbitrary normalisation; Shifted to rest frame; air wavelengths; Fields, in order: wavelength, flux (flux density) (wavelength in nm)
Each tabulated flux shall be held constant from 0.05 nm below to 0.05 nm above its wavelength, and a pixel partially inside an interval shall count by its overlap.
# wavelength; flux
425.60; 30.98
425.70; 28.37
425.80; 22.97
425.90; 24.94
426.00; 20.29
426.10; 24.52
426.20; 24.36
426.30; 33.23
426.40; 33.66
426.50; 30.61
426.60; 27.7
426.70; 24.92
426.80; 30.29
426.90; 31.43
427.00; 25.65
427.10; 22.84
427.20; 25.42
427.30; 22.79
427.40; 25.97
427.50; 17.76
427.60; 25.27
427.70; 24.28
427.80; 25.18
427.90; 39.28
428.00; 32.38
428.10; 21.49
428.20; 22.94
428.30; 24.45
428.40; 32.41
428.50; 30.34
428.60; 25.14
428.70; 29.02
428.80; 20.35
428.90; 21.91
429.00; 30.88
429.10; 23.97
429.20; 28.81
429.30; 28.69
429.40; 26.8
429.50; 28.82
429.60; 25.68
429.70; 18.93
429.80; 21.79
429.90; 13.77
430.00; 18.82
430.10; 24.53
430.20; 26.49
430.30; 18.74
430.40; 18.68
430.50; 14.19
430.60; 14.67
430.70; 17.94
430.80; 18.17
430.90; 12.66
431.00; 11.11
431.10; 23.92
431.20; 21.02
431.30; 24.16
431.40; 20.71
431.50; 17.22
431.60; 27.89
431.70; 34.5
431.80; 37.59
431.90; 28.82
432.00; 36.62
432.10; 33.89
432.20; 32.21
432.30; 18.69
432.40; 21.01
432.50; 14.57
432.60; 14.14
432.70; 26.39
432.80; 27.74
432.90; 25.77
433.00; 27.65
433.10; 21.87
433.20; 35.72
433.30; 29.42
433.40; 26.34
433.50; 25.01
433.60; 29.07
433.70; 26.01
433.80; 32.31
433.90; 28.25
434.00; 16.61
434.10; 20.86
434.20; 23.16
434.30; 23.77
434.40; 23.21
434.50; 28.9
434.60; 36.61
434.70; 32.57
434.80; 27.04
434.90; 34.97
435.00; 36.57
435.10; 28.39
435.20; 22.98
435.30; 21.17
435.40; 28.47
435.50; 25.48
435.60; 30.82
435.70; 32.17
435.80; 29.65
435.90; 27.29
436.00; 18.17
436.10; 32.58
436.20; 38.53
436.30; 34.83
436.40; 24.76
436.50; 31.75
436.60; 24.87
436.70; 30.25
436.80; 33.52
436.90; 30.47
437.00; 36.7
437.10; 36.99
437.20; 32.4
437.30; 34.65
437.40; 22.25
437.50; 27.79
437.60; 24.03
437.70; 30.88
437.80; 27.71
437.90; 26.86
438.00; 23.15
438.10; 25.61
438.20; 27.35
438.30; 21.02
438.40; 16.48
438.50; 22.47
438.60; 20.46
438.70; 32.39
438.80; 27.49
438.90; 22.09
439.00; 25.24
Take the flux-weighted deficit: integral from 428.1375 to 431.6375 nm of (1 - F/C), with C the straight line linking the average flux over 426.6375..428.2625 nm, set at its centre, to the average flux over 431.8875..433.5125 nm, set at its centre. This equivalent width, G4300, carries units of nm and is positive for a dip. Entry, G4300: 0.50 nm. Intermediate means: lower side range 26.1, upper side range 26.2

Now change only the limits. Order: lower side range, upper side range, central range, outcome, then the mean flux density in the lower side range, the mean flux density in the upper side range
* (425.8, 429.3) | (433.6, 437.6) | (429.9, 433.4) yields 0.56 nm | 26.6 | 28.9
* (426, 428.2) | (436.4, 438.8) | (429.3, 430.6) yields 0.27 nm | 26.8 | 27.8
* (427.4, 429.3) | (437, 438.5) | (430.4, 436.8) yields 0.18 nm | 26.5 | 27.1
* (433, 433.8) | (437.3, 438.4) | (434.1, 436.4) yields -0.15 nm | 27.9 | 25.7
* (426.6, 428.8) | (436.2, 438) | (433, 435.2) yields 0.09 nm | 26.5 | 30.1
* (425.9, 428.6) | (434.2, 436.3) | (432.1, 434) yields 0.18 nm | 26.8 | 29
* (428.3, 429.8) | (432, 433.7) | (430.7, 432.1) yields 0.09 nm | 26.3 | 25.9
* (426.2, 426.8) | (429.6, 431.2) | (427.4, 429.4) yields -0.20 nm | 29.6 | 18.6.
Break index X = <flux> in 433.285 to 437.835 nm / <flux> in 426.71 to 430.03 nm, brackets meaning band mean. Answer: 1.12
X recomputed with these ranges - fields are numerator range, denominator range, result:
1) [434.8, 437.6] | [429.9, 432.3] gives 1.30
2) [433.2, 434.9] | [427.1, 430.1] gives 1.08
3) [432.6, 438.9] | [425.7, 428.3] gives 1.05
